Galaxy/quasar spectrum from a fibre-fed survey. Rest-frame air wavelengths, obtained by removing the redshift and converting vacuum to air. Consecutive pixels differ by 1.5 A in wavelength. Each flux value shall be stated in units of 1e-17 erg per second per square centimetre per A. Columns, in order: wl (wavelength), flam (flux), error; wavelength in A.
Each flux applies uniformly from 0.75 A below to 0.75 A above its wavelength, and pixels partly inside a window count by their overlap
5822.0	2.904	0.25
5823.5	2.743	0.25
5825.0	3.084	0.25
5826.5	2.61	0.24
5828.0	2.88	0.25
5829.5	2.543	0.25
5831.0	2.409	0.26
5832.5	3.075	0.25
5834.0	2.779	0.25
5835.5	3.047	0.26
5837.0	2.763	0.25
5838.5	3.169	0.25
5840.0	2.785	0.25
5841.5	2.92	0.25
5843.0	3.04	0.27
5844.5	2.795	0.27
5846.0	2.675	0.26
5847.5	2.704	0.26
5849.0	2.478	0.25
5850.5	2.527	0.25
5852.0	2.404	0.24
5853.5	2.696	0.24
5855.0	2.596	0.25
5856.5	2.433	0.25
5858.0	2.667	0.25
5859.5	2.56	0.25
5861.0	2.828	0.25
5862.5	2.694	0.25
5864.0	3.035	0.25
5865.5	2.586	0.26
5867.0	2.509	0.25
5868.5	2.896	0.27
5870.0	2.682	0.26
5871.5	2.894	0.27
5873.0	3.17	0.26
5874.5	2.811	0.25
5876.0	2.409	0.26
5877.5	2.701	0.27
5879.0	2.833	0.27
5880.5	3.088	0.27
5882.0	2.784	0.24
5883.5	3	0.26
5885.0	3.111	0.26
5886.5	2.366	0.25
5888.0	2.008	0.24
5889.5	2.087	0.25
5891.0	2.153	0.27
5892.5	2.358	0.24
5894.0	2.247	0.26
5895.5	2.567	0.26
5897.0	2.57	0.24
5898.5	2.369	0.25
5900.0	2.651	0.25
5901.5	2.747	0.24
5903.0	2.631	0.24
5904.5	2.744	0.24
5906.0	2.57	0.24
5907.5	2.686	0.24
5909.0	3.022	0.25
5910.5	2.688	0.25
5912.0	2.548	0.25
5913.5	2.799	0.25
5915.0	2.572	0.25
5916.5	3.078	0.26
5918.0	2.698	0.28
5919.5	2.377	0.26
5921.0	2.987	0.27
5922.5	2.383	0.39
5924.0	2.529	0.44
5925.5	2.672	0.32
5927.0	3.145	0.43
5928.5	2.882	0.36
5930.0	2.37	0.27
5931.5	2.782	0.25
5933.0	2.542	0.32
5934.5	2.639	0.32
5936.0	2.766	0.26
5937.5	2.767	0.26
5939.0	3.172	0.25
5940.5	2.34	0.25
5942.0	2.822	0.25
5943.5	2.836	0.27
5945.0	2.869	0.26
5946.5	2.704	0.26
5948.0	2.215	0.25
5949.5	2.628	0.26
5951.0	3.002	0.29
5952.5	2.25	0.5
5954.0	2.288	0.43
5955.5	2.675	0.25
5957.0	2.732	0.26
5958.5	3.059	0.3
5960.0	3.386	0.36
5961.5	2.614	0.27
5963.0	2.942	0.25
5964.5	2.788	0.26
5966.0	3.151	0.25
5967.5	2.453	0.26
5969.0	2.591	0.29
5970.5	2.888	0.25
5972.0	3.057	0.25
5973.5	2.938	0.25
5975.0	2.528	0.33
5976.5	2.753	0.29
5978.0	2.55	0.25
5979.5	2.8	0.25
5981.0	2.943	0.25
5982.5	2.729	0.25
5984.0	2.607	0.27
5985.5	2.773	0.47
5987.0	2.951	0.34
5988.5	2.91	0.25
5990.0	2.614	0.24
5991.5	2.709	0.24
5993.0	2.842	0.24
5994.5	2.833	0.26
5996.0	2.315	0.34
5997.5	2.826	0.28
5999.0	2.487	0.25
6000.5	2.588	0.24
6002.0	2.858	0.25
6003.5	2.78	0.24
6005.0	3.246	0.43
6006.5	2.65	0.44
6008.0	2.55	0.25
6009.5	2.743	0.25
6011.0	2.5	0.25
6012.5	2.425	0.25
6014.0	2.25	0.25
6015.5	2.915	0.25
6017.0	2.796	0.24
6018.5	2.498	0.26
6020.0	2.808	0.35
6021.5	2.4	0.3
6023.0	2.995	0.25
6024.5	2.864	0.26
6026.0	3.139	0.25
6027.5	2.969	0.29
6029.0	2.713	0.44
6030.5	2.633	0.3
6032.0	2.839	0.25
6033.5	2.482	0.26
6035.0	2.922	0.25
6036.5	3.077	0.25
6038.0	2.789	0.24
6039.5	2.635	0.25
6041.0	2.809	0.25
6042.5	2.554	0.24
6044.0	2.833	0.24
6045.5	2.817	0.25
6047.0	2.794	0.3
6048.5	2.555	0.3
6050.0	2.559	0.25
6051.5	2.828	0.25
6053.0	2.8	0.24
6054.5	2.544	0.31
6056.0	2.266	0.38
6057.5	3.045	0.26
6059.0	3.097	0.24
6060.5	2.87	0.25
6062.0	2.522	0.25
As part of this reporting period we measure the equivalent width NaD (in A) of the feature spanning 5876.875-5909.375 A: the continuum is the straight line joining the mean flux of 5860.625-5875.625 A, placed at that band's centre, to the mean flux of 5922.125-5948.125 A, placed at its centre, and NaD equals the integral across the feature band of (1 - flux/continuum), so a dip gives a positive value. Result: 2.0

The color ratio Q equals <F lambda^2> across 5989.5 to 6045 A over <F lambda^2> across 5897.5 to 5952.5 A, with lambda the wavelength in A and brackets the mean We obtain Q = 1.04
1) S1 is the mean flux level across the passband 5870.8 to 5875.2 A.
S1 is 2.96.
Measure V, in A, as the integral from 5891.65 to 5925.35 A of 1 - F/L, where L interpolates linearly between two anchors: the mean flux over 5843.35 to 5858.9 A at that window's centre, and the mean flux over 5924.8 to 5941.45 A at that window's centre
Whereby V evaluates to 0.9 A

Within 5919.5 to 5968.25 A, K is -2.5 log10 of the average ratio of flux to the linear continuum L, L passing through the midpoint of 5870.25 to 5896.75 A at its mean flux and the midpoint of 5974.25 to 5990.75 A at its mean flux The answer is -0.012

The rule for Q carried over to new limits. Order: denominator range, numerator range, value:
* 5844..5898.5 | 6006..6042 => 1.09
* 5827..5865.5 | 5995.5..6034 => 1.05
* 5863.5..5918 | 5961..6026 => 1.06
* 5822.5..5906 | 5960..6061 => 1.08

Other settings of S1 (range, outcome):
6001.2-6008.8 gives 2.81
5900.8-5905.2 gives 2.71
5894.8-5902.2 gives 2.58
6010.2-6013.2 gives 2.47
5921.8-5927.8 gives 2.69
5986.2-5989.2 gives 2.93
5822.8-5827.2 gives 2.82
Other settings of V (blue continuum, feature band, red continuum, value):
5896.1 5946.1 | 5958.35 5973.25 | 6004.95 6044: -0.9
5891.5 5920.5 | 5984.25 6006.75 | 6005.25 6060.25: -0.5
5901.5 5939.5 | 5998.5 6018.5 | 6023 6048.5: 0.8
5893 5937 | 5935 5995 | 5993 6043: -1.5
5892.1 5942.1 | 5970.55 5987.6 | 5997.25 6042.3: -0.5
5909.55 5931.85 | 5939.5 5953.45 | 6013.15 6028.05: 0.4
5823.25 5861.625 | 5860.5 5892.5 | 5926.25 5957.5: 0.4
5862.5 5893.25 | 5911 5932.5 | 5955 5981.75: 0.4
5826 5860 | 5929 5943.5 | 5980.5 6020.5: 0.1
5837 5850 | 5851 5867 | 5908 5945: 0.9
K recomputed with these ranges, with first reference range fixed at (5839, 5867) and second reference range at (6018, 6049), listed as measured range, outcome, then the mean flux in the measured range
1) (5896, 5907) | 0.04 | 2.61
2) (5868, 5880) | -0.04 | 2.8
